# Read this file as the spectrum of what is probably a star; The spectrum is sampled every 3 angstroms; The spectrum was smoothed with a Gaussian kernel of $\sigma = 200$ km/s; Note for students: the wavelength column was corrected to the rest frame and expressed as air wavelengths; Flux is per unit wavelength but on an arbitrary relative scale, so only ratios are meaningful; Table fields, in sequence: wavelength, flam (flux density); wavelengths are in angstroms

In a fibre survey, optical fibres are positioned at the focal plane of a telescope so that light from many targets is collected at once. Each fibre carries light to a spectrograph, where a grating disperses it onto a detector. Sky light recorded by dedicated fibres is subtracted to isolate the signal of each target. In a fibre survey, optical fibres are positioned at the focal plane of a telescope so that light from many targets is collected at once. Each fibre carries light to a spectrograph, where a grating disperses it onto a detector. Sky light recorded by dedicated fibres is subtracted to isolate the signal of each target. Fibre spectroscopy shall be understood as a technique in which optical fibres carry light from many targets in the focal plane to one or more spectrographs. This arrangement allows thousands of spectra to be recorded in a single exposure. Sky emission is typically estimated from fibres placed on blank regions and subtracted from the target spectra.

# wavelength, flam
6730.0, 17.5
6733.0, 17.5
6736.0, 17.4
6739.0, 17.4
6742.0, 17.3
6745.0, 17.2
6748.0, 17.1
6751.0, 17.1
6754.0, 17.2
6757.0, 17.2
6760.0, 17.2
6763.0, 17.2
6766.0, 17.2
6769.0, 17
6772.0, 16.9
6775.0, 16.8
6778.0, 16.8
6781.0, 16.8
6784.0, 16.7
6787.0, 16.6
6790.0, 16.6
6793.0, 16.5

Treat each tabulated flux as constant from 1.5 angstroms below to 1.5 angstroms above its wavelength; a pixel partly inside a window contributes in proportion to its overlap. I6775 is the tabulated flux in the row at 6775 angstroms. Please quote 16.8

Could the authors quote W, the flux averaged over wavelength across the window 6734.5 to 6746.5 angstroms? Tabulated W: 17.3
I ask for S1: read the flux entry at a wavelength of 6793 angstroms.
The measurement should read 16.5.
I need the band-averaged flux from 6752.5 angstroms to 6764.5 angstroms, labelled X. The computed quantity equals 17.2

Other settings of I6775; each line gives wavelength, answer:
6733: 17.5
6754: 17.2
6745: 17.2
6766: 17.2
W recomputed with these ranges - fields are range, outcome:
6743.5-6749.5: 17.2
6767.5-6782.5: 16.9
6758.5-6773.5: 17.1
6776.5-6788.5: 16.7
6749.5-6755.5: 17.2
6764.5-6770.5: 17.1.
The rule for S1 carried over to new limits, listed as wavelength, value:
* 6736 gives 17.4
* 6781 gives 16.8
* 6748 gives 17.1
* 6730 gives 17.5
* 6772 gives 16.9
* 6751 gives 17.1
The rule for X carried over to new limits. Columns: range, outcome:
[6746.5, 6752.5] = 17.1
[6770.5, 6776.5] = 16.8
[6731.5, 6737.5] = 17.4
